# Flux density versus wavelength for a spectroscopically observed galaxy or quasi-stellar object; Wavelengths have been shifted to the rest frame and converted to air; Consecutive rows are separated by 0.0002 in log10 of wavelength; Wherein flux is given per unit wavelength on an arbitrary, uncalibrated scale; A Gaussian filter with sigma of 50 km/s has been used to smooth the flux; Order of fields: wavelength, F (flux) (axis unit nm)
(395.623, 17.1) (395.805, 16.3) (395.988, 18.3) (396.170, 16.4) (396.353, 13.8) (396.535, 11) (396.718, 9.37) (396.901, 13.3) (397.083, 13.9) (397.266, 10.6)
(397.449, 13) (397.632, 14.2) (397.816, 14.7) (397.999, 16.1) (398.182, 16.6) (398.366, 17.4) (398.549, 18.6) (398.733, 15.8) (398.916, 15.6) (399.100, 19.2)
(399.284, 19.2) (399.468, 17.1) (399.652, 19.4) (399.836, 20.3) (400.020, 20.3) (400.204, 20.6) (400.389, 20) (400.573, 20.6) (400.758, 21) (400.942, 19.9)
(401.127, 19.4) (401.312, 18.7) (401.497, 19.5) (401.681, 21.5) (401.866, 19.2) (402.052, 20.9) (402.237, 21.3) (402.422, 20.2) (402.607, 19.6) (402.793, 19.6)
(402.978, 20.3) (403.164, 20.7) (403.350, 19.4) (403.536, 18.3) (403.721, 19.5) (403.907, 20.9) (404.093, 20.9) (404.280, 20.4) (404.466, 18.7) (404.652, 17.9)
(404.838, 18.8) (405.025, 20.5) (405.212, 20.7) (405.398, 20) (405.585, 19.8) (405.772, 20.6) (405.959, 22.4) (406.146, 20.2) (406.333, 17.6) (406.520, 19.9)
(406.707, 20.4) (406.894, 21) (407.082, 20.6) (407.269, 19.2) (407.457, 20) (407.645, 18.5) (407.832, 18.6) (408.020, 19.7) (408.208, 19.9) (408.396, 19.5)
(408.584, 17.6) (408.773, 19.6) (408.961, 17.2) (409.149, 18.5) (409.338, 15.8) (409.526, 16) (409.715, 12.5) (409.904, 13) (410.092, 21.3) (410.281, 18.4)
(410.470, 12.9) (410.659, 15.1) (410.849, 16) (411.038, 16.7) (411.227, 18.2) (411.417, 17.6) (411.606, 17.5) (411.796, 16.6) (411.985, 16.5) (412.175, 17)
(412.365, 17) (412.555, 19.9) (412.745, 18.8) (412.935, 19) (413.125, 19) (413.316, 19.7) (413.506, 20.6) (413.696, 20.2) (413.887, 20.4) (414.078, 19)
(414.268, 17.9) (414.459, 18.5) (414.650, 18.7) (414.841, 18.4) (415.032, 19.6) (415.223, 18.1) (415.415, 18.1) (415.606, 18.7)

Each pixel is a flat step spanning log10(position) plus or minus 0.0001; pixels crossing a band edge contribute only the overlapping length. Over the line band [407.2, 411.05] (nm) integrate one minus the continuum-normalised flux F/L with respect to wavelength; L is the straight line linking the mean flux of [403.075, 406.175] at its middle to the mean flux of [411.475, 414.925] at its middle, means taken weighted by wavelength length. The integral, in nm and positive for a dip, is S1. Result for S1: 0.366 nm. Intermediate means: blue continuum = 20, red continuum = 18.6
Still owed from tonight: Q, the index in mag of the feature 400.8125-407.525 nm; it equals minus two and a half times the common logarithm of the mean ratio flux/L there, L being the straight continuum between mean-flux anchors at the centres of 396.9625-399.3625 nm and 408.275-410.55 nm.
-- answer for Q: -0.22 mag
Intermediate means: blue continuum 15.7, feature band 20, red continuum 16.9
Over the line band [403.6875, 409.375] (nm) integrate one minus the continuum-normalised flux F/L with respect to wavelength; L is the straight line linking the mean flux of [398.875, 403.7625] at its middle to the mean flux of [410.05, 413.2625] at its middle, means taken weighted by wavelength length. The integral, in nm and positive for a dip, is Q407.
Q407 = -0.29 nm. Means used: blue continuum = 19.7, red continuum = 17.5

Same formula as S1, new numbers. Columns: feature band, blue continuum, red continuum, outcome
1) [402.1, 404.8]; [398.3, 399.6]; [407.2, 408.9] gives -0.22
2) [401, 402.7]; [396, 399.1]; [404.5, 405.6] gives -0.25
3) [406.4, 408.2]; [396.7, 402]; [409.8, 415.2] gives -0.19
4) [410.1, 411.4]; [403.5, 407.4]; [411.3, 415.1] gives 0.16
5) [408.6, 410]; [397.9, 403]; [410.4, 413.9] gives 0.15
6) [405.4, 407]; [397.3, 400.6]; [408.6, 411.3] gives -0.32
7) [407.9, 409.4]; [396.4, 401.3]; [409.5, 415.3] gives -0.09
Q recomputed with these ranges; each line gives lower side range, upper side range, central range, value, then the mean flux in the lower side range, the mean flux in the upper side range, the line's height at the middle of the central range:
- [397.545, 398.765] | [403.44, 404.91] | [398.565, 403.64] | -0.101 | 16.2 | 19.4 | 17.8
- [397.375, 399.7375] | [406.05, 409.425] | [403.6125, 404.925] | -0.080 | 16.7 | 19.1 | 18.2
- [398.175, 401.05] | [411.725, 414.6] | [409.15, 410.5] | 0.170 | 18.9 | 18.7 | 18.8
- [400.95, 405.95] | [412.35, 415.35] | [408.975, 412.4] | 0.174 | 19.9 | 19.1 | 19.3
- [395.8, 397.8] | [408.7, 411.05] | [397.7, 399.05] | -0.182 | 13.6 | 16.3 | 13.9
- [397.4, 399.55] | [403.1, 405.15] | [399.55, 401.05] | -0.156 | 16.5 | 19.6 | 17.5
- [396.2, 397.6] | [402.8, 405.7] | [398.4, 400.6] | -0.243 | 12.4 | 19.8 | 15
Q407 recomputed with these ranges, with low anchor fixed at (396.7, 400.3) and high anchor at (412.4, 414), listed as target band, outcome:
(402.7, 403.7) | -0.127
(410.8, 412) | 0.132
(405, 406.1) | -0.167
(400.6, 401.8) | -0.213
